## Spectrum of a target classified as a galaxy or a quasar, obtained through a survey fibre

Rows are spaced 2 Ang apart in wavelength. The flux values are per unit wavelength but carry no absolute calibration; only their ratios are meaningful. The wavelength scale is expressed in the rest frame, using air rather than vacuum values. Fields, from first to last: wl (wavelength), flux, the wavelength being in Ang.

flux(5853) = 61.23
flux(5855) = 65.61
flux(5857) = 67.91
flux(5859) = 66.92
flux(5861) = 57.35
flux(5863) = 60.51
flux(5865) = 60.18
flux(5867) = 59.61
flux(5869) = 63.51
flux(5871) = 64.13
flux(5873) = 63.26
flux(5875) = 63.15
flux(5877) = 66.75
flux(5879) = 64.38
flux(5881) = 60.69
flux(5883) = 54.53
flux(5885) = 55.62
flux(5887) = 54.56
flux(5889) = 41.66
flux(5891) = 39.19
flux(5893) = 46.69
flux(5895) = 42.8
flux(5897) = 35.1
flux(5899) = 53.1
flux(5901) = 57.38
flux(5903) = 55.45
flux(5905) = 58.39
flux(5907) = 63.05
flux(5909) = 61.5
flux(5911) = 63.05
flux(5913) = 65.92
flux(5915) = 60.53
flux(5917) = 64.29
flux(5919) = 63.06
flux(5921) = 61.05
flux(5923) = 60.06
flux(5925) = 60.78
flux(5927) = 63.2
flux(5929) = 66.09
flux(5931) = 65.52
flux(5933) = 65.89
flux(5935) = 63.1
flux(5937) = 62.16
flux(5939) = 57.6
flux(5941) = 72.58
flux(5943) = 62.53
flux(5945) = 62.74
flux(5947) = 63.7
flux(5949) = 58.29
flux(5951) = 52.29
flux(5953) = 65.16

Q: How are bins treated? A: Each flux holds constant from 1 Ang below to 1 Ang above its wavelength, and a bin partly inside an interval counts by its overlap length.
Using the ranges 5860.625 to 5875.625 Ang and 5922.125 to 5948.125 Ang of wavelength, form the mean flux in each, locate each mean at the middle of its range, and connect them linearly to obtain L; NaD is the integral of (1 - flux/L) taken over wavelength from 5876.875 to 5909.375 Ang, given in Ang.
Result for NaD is 4.8 Ang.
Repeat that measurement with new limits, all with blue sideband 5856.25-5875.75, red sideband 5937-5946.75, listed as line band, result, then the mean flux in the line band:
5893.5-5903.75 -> 2.4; 48.5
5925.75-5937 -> -0.2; 64.4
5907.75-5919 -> 0.0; 63.1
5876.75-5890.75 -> 1.7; 55.4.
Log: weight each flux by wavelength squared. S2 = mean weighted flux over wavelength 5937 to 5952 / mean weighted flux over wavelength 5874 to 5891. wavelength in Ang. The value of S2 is 1.11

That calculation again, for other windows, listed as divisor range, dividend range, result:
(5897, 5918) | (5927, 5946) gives 1.10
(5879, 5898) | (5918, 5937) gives 1.31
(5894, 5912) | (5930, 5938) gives 1.19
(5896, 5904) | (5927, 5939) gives 1.28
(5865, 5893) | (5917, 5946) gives 1.12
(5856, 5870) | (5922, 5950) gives 1.04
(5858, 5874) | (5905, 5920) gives 1.03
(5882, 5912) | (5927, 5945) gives 1.25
